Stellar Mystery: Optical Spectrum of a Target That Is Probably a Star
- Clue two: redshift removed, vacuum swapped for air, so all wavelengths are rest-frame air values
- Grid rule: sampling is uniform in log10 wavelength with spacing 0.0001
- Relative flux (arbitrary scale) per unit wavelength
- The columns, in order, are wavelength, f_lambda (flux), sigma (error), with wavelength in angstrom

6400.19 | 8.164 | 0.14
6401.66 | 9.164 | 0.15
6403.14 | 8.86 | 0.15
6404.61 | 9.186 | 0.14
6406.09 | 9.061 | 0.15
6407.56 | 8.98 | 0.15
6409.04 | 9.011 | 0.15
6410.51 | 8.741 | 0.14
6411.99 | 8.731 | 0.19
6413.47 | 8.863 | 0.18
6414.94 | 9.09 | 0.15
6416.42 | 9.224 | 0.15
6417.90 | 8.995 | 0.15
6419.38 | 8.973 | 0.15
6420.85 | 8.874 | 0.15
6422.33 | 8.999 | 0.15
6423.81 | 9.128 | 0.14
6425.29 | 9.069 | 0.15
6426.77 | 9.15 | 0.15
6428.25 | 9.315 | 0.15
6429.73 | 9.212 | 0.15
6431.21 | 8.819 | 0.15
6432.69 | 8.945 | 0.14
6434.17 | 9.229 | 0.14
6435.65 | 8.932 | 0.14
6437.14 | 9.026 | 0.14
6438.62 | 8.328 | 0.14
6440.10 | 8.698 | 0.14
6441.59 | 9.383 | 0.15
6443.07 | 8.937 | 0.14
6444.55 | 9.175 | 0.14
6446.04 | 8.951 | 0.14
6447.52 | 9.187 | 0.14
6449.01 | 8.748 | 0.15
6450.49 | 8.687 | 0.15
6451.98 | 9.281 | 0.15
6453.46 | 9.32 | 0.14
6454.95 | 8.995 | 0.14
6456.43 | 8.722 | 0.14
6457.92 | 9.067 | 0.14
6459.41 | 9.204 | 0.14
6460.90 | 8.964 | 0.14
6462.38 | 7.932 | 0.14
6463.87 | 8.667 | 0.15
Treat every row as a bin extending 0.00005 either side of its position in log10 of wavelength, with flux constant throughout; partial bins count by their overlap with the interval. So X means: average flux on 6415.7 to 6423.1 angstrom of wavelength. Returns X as 9.01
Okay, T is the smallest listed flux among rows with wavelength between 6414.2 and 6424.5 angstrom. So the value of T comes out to 8.874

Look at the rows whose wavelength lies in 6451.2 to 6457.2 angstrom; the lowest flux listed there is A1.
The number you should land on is 8.722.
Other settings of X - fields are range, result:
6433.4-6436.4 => 9.06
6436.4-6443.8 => 8.88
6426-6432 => 9.12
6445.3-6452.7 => 8.97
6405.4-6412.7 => 8.91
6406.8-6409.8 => 9.01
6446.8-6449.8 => 8.96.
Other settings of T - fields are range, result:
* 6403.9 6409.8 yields 8.98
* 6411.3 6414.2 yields 8.731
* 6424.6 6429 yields 9.069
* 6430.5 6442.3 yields 8.328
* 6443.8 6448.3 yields 8.951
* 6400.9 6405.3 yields 8.86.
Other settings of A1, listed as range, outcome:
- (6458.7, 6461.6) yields 8.964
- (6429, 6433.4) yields 8.819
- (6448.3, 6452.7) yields 8.687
